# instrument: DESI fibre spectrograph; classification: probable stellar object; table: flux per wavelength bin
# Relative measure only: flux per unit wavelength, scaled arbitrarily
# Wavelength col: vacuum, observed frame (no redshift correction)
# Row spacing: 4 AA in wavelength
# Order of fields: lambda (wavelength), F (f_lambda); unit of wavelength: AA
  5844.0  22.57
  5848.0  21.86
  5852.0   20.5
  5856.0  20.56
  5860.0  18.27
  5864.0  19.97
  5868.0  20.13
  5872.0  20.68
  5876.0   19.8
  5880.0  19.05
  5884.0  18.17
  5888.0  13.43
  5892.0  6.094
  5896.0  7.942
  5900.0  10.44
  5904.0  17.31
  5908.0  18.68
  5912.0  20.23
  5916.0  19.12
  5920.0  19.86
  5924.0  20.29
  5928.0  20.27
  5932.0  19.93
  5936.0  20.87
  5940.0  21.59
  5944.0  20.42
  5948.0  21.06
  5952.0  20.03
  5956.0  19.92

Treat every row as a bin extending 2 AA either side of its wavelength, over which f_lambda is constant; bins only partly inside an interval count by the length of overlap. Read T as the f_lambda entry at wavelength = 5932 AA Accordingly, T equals 19.93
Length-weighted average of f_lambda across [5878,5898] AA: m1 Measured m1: 12.9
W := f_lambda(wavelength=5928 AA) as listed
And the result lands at 20.27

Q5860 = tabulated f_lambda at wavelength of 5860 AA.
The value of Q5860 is 18.27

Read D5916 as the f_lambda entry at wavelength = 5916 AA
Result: 19.12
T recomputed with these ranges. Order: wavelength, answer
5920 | 19.86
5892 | 6.094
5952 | 20.03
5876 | 19.8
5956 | 19.92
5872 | 20.68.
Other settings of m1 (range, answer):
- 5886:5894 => 9.76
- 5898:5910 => 15.5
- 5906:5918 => 19.3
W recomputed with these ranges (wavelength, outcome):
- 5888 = 13.43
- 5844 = 22.57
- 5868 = 20.13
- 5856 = 20.56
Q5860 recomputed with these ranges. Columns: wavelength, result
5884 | 18.17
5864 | 19.97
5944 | 20.42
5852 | 20.5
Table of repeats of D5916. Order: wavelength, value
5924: 20.29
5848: 21.86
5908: 18.68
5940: 21.59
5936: 20.87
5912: 20.23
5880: 19.05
